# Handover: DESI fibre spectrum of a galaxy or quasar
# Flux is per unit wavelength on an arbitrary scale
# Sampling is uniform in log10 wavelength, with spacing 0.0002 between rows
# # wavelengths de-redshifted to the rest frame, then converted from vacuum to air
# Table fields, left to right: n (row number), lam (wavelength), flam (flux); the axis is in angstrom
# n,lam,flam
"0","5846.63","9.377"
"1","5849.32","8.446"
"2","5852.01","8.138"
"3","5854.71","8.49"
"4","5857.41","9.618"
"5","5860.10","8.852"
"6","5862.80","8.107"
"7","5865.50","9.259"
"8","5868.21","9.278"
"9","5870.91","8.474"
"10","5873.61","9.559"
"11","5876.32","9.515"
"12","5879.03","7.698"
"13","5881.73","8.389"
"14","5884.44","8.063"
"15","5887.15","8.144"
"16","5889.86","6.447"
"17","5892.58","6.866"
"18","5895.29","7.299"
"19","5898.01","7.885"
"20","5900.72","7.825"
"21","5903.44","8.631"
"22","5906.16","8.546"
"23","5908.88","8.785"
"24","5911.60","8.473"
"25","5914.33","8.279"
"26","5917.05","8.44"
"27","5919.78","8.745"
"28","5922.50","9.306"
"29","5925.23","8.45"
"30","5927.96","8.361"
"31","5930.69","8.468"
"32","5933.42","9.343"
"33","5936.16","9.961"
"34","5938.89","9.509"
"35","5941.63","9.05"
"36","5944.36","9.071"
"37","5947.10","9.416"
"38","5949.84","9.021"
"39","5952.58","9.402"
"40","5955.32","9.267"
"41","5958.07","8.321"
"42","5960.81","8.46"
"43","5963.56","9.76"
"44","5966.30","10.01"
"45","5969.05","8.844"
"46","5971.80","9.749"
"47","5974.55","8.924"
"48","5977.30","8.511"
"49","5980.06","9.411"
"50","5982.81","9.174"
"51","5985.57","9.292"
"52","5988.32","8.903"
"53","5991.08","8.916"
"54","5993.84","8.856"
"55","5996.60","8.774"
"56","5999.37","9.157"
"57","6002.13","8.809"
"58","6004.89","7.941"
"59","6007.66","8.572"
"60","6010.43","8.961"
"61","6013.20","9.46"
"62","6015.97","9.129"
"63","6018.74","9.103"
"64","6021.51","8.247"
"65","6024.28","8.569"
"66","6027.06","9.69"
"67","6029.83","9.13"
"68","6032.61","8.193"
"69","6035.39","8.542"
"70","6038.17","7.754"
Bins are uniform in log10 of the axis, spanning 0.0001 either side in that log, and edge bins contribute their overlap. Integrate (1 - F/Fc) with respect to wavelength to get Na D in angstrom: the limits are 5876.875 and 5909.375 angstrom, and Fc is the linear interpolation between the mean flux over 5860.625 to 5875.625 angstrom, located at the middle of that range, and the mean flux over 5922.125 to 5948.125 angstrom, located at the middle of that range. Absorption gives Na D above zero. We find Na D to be 4.0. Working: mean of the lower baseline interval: 8.95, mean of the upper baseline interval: 9.08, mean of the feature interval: 7.9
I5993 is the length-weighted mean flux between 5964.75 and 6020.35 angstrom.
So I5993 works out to 9.02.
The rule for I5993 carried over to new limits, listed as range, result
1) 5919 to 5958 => 9.08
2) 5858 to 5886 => 8.74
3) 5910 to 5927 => 8.61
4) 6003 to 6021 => 8.83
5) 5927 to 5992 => 9.14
